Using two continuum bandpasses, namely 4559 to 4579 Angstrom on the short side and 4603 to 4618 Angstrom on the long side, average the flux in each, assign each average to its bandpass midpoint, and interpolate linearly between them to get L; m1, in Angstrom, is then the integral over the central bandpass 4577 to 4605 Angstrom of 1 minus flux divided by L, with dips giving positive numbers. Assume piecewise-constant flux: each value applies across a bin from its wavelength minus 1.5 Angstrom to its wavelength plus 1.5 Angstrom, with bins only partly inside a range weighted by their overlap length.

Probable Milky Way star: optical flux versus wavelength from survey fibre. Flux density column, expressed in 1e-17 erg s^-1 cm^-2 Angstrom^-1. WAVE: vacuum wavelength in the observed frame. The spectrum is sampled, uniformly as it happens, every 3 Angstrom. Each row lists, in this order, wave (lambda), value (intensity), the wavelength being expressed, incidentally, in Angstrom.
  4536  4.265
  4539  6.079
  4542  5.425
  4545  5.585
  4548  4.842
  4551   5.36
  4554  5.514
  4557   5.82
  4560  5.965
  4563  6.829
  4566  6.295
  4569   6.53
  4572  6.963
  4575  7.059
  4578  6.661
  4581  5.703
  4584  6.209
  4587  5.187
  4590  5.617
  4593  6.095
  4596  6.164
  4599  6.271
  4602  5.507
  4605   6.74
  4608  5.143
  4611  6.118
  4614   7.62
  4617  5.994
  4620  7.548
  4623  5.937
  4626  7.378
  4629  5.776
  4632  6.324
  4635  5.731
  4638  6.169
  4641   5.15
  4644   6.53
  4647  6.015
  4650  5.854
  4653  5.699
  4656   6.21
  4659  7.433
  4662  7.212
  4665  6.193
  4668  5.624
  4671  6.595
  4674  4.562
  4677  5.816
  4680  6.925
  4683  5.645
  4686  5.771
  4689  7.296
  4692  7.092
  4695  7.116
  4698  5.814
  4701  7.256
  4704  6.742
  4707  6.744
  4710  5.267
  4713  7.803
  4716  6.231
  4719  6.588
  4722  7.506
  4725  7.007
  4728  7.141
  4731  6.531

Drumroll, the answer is 2.1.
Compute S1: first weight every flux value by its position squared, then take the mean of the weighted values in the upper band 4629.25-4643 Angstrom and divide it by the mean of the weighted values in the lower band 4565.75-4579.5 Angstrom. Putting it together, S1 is 0.9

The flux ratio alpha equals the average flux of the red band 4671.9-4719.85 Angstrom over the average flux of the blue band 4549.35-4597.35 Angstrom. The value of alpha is 1.05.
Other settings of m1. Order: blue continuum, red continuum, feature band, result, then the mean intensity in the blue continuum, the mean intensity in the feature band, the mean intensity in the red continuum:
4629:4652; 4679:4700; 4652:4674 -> -0.36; 5.95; 6.31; 6.53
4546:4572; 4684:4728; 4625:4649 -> 0.99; 5.95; 6.1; 6.73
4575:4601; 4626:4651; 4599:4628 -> -1.86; 6.04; 6.42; 6.03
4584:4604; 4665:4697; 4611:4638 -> -2.28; 5.86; 6.49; 6.24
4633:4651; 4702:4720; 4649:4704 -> -0.91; 5.92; 6.35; 6.58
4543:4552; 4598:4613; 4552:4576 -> -3.75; 5.27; 6.34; 6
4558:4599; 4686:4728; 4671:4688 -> 2.04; 6.25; 5.86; 6.78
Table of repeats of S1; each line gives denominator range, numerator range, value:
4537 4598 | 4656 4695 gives 1.12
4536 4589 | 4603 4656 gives 1.07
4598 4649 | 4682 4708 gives 1.10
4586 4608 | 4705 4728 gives 1.21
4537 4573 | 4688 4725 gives 1.23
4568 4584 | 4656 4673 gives 1.03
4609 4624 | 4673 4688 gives 0.91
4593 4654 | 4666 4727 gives 1.08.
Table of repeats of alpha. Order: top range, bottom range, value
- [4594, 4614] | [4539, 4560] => 1.11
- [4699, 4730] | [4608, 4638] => 1.06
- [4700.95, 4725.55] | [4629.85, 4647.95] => 1.13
